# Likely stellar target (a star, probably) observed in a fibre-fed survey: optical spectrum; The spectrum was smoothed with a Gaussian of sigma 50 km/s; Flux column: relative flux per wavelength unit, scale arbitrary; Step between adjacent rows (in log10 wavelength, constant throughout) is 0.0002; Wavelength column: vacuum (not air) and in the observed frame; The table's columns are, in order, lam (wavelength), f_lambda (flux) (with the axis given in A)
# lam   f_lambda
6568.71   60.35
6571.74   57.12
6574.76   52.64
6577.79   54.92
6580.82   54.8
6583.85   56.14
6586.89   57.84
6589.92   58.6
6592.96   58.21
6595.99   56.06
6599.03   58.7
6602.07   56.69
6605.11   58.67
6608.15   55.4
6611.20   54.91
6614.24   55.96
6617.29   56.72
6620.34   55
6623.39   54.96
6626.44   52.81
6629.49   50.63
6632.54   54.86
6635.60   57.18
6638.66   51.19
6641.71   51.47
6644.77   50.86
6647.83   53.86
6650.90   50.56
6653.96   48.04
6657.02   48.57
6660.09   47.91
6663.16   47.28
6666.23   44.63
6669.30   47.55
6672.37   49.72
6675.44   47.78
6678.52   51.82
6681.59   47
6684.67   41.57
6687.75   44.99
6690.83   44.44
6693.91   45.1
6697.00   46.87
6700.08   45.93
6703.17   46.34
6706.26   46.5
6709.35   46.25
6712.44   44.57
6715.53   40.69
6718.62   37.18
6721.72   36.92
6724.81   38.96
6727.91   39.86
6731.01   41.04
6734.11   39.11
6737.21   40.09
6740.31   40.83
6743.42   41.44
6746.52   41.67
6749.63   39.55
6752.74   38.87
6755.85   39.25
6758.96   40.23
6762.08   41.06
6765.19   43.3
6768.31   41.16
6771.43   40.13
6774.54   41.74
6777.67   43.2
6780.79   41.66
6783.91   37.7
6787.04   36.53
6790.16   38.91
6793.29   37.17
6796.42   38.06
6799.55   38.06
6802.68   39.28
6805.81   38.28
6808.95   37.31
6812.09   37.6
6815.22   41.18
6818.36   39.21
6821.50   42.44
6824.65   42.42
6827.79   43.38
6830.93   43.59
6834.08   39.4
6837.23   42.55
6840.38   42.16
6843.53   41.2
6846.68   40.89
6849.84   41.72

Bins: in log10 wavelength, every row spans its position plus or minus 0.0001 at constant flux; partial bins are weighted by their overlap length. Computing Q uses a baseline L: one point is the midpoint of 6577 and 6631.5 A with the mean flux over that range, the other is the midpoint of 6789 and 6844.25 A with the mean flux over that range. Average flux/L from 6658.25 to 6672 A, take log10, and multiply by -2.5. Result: 0.09 mag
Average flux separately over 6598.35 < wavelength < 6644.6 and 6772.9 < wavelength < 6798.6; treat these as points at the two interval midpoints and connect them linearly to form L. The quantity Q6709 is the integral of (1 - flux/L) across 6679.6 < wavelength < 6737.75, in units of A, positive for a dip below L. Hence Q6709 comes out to 4.6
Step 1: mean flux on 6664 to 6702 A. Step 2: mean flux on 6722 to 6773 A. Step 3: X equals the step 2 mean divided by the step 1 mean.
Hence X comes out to 0.87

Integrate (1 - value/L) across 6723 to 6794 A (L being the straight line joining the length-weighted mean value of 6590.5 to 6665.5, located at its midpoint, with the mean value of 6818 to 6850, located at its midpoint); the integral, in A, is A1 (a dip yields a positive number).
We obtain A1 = 9.1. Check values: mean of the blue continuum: 53.6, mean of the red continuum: 41.8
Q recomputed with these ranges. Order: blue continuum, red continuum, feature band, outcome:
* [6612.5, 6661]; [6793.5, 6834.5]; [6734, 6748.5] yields 0.111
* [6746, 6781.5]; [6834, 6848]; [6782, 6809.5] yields 0.087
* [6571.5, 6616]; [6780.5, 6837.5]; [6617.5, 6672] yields 0.029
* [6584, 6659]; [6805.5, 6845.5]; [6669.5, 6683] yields 0.040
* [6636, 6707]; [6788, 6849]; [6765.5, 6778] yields 0.028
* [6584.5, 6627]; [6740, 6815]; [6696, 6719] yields 0.048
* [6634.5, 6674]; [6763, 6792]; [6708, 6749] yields 0.091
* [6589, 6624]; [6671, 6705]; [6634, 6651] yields -0.010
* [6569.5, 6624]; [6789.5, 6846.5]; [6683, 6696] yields 0.126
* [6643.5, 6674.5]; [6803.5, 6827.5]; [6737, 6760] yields 0.091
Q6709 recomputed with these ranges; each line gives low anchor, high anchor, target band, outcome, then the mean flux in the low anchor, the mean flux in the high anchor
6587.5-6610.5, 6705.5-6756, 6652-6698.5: 0.8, 57.4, 40.7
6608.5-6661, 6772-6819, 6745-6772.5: 1.0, 52.8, 39.1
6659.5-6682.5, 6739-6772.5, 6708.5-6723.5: 1.1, 48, 40.7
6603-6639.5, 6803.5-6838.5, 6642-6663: 1.1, 54.9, 40.6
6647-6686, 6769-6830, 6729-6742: 1.0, 48.1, 39.8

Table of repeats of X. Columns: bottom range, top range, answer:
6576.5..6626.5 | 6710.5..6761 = 0.71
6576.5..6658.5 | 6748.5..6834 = 0.73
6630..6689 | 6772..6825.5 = 0.80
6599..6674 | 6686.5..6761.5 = 0.80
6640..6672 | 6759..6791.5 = 0.83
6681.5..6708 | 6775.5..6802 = 0.86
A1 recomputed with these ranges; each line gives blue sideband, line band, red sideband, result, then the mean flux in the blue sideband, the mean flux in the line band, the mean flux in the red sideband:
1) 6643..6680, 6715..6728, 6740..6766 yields 1.5 A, 49.1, 38.4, 40.6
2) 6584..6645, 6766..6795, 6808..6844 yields 2.8 A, 55.4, 39.9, 41.1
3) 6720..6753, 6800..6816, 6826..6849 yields 1.1 A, 39.9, 38.6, 41.9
